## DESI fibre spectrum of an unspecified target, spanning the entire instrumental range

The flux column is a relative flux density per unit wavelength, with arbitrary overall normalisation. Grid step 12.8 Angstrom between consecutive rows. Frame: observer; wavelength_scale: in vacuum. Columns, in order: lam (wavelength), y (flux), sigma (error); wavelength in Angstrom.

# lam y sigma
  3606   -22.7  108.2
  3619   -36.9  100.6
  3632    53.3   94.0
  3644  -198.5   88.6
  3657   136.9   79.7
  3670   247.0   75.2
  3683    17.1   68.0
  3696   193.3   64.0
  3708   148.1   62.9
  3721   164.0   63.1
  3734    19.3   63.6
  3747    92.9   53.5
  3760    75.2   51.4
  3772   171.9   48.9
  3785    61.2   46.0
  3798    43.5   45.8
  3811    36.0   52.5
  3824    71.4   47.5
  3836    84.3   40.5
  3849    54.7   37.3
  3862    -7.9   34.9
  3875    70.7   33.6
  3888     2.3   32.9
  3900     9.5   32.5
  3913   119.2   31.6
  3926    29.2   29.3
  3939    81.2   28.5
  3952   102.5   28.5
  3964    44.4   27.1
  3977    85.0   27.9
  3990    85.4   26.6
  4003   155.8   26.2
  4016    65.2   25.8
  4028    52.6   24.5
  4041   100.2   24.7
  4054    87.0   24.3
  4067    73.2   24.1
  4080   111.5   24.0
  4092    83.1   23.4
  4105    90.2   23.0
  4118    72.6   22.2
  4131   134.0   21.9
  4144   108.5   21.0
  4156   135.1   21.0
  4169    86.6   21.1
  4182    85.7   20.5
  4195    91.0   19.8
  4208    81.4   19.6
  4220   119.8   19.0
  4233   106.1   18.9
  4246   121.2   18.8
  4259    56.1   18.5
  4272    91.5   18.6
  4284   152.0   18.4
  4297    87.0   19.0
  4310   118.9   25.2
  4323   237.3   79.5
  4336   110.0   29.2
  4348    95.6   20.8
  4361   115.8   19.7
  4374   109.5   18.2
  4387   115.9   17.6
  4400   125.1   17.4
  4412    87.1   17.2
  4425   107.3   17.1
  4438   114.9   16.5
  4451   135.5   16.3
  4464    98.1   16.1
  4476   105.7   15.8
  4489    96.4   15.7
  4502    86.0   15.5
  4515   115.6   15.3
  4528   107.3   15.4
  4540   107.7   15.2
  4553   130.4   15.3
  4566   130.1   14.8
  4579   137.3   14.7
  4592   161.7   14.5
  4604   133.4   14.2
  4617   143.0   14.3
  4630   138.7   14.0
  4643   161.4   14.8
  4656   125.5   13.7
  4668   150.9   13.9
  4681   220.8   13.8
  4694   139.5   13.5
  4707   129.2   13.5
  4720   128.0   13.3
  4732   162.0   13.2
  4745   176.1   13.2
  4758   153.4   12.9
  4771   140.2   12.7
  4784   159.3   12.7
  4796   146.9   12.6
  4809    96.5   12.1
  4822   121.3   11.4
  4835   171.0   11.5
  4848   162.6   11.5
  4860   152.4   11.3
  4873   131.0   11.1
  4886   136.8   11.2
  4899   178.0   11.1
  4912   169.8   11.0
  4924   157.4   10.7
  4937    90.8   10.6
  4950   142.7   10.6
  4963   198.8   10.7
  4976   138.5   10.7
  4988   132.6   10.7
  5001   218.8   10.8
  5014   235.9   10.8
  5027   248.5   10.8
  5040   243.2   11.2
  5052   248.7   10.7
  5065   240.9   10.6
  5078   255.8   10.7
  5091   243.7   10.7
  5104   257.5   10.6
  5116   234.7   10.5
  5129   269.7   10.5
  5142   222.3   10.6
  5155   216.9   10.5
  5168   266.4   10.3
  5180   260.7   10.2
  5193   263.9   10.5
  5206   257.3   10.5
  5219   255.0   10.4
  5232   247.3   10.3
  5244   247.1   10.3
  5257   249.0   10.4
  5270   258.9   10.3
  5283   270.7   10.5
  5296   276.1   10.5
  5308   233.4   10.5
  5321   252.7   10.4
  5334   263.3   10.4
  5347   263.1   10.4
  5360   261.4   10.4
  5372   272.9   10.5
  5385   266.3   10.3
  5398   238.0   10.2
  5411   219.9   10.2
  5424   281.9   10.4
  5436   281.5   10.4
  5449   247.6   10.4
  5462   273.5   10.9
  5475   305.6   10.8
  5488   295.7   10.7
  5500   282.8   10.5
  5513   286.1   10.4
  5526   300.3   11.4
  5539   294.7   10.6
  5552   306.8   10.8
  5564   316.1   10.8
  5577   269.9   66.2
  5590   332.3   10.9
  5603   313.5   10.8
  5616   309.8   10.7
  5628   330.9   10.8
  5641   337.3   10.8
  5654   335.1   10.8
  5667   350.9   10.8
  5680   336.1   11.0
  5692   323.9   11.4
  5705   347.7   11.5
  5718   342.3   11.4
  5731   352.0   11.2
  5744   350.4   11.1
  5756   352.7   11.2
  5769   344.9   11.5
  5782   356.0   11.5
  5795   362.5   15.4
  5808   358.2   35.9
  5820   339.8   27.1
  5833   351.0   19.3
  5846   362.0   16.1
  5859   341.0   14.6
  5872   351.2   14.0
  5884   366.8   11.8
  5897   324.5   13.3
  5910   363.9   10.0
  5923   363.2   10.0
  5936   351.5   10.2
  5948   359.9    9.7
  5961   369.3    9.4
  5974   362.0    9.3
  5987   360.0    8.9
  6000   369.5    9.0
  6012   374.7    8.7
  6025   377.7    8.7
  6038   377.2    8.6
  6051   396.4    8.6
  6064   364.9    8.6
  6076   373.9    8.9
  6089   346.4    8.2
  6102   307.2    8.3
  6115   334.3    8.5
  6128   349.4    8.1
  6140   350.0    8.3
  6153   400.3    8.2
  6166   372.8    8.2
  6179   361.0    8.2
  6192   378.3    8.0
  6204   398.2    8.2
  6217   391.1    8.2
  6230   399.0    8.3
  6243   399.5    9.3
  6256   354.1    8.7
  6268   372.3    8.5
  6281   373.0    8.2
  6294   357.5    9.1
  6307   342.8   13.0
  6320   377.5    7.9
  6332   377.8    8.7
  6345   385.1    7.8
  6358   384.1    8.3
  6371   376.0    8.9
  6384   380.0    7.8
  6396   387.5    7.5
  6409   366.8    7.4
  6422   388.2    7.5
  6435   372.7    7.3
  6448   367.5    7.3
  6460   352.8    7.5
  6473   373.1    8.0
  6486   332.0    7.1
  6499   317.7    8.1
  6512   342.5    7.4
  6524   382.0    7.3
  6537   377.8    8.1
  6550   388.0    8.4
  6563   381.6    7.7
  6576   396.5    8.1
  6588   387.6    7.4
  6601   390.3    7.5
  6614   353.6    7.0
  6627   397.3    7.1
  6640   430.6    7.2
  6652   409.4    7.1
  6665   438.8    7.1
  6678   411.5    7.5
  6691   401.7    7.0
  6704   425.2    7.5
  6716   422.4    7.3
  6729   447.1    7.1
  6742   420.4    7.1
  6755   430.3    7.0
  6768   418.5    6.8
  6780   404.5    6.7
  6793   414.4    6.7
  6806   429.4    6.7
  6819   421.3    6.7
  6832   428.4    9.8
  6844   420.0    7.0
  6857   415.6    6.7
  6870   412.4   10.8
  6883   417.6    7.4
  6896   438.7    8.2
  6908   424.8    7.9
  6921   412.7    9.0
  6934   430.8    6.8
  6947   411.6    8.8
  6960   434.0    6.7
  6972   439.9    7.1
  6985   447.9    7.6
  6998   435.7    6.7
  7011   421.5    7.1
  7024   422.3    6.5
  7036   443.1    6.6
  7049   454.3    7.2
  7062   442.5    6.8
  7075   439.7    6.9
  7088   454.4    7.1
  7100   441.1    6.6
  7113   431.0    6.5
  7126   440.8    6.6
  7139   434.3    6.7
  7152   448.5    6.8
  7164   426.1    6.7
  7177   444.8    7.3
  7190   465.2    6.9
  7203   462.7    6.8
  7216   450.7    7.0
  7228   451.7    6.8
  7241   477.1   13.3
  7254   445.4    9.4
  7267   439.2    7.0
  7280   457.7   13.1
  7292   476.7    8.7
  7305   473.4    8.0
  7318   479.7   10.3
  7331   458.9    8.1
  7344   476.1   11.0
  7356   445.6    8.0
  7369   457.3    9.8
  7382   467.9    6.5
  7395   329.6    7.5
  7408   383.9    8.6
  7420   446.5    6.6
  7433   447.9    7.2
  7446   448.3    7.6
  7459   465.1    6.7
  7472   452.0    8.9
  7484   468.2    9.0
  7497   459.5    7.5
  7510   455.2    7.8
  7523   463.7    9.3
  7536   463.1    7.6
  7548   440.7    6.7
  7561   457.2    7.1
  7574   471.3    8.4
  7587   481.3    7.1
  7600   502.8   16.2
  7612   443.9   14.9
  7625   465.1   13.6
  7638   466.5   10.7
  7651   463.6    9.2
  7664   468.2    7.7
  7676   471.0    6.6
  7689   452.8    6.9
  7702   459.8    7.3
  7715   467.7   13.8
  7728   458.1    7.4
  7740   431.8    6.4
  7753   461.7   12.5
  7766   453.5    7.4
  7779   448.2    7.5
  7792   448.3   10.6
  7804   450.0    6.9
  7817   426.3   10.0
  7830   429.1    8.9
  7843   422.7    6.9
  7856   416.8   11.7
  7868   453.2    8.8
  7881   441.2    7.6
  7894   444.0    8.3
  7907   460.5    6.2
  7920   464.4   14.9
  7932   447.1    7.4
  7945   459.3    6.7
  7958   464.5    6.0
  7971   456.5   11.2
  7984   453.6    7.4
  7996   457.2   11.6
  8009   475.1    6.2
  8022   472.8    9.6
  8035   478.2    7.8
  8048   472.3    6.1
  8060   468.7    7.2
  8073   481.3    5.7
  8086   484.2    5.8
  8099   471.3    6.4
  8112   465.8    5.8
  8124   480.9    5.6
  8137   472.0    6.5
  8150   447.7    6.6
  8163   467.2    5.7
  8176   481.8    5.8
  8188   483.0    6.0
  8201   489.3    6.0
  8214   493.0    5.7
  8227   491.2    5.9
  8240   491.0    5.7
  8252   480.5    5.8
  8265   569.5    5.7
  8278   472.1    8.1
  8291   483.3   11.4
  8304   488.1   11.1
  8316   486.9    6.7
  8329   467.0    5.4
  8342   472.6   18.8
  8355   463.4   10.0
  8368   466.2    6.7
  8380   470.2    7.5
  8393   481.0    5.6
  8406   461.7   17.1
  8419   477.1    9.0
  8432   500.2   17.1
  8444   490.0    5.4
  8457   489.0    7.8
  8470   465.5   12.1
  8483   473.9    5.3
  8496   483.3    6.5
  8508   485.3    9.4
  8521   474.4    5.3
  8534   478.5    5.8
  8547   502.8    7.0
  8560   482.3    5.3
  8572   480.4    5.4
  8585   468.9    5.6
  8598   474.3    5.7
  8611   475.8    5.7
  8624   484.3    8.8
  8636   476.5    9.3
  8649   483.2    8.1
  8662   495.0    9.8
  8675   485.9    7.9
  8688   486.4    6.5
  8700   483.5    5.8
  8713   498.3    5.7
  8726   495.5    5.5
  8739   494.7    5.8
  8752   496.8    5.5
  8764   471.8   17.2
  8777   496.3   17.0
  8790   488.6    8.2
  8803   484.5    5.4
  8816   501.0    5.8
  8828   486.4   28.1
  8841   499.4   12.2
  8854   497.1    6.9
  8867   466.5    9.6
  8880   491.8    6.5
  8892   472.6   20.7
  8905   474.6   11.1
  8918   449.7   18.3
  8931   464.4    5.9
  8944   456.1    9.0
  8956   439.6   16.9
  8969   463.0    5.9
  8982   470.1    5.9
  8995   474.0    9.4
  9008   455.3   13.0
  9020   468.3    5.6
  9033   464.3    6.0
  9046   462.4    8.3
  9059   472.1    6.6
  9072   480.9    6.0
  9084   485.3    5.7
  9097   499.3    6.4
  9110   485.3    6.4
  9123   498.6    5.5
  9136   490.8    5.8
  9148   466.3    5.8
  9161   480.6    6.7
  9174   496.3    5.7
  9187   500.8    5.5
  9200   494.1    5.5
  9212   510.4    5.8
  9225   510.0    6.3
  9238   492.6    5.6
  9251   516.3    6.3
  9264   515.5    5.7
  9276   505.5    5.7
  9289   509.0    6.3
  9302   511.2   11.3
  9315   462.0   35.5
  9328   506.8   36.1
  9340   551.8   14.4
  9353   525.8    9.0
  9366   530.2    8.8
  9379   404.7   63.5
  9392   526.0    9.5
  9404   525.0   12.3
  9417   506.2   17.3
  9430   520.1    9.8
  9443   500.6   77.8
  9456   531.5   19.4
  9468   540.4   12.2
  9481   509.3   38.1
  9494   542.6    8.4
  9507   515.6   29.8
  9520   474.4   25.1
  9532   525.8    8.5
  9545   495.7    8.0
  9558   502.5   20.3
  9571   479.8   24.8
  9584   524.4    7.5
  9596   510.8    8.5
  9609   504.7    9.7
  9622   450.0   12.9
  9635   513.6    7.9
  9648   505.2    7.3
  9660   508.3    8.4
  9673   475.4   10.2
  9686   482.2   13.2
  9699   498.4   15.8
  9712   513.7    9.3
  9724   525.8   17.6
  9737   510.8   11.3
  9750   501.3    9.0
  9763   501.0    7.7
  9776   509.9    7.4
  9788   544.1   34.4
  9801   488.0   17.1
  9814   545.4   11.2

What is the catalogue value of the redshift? 0.255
